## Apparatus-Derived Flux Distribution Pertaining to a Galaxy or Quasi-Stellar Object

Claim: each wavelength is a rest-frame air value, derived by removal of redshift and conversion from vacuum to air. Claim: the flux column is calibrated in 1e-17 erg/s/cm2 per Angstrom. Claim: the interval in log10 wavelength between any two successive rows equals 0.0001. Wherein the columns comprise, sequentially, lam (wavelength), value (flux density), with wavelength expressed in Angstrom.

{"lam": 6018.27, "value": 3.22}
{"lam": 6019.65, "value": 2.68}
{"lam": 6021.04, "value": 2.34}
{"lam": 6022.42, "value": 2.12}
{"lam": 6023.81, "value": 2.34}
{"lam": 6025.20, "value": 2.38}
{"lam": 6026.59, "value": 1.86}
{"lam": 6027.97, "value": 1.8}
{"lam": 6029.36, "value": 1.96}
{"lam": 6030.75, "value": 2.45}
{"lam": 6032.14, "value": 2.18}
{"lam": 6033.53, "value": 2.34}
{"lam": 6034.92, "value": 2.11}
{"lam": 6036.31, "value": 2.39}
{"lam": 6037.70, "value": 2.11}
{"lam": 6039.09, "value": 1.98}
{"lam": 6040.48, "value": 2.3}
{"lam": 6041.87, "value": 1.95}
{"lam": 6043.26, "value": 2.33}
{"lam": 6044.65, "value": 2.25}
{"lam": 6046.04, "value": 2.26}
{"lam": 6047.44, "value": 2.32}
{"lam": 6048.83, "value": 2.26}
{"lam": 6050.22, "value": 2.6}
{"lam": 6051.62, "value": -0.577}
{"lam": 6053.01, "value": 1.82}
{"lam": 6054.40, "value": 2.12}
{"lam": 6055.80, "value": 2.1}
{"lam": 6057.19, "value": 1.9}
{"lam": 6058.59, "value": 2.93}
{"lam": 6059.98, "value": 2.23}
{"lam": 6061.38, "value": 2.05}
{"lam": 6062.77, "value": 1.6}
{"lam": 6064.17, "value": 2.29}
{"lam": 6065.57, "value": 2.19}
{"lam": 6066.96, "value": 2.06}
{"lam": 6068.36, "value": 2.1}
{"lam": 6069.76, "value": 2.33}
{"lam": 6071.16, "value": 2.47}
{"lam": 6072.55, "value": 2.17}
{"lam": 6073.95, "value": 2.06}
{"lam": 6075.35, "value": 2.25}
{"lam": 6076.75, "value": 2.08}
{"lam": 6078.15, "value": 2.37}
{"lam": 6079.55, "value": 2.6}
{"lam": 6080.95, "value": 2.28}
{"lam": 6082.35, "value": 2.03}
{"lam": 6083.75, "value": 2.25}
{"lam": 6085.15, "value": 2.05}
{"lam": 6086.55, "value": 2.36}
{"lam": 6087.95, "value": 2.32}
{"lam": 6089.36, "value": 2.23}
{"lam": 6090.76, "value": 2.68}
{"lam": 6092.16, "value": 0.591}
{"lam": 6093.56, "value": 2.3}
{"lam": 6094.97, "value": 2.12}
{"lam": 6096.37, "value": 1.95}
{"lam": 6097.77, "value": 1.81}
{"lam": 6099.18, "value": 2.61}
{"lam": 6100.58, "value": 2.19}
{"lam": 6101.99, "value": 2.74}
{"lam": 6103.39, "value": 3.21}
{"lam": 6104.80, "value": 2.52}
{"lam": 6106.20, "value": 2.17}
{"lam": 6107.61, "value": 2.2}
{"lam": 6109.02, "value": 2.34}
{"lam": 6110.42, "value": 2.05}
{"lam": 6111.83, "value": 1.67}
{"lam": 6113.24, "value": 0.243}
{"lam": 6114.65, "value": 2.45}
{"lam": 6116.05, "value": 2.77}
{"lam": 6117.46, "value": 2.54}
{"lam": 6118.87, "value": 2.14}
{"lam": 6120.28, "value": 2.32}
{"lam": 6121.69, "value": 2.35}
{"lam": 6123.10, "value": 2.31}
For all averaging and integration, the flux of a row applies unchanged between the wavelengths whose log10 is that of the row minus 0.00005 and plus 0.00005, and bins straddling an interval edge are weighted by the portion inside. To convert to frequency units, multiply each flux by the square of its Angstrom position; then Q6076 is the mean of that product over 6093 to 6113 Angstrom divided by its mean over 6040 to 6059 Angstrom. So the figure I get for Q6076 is 1.1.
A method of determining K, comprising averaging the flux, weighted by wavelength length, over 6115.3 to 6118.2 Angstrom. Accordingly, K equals 2.65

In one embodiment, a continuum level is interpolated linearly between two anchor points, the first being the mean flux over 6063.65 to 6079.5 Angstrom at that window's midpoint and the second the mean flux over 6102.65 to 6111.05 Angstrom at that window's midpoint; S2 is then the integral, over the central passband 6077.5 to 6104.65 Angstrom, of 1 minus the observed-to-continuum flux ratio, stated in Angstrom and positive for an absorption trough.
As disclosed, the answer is 1.0 Angstrom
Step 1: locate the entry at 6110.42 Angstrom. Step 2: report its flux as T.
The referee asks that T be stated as 2.05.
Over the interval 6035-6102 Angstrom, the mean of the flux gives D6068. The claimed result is 2.13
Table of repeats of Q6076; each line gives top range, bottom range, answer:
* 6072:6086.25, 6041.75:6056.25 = 1.15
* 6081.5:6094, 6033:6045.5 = 0.97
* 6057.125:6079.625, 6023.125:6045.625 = 1.03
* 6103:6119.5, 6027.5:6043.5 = 1.03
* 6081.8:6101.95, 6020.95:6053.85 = 1.05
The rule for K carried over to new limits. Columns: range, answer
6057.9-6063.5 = 2.2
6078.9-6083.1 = 2.3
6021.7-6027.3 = 2.18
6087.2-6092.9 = 1.96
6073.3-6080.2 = 2.27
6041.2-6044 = 2.15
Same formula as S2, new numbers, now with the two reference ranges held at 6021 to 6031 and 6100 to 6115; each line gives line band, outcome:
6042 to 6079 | 0.7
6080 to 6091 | -0.6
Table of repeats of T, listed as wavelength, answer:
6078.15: 2.37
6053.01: 1.82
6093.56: 2.3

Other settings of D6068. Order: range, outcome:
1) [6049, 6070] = 1.98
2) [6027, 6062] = 2.08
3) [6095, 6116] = 2.17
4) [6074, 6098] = 2.14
